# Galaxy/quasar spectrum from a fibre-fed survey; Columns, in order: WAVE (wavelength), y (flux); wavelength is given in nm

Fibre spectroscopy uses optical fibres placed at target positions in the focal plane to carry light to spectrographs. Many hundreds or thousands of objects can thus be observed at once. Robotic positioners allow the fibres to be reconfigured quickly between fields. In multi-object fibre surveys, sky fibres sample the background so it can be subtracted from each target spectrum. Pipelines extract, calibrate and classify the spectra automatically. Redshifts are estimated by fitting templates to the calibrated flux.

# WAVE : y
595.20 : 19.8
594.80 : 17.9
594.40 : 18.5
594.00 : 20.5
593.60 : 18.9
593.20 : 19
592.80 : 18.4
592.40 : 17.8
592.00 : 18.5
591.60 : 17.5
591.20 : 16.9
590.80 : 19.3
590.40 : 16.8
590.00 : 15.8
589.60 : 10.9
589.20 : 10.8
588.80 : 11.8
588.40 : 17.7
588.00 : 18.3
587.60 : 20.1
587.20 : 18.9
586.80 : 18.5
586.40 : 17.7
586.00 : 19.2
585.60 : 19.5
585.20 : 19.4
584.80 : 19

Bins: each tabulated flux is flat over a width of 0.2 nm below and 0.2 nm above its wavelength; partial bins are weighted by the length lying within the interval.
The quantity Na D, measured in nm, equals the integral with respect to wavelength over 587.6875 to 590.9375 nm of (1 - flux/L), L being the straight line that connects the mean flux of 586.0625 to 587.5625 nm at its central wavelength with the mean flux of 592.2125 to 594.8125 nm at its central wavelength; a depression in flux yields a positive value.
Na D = 0.595 nm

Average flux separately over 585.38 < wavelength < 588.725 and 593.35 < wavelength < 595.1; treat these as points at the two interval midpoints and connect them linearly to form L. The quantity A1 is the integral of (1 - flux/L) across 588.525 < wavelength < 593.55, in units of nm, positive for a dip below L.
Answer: 0.68 nm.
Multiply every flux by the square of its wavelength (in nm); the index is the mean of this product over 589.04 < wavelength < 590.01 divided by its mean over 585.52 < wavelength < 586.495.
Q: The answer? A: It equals 0.6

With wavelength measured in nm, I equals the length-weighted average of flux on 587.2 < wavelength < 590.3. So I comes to 15.4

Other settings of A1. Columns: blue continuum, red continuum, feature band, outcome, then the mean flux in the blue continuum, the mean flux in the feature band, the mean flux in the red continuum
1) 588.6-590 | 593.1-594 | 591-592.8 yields -0.15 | 11.8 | 17.8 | 19.3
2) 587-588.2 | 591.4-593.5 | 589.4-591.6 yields 0.30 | 19.1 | 16.1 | 18.3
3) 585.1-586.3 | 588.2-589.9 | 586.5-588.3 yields -0.32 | 19.2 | 18.8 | 13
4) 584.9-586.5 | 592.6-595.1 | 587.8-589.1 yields 0.24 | 19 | 15.5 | 18.9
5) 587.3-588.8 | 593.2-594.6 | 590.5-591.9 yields 0.05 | 17.8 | 17.9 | 19.3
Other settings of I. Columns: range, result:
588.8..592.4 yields 15.7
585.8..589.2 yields 17.4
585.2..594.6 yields 17.5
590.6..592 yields 18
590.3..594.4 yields 18.4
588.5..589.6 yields 11.8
